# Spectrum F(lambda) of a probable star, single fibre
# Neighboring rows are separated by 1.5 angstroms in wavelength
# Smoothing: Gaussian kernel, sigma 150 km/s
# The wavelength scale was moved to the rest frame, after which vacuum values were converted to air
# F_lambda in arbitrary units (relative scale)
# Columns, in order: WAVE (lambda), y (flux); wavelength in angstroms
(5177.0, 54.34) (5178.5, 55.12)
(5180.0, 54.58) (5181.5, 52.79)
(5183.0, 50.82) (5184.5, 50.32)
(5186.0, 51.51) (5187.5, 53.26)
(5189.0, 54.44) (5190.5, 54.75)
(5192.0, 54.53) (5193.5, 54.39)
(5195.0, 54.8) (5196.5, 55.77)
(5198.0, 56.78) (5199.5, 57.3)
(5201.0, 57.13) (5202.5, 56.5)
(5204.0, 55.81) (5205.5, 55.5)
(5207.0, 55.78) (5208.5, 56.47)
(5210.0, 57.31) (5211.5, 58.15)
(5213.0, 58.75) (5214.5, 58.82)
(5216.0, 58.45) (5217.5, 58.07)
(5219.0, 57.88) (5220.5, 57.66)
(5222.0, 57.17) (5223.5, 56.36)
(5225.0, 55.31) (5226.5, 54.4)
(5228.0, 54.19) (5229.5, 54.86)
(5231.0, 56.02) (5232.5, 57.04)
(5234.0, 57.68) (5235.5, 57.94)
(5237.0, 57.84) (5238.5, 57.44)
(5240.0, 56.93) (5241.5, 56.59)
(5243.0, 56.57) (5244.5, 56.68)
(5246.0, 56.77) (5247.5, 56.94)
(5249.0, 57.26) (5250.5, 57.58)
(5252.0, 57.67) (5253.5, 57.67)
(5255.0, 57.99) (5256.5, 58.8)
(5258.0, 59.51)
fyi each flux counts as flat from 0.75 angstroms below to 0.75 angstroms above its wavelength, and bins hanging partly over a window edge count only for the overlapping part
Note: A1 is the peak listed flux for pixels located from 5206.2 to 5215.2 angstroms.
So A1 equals 58.82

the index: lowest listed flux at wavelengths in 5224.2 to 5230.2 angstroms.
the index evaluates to 54.19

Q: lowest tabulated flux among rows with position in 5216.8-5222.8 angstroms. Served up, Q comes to 57.17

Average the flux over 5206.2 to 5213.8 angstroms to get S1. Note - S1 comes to 57.3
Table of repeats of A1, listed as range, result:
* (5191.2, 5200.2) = 57.3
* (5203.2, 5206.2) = 55.81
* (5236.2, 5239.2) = 57.84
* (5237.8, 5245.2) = 57.44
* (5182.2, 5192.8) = 54.75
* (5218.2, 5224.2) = 57.88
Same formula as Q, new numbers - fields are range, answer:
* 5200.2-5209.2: 55.5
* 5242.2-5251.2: 56.57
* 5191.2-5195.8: 54.39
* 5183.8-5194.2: 50.32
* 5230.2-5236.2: 56.02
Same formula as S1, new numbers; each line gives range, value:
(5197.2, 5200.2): 57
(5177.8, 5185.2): 52.7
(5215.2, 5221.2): 58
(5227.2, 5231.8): 55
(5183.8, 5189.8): 52.4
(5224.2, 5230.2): 54.7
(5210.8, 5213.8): 58.5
